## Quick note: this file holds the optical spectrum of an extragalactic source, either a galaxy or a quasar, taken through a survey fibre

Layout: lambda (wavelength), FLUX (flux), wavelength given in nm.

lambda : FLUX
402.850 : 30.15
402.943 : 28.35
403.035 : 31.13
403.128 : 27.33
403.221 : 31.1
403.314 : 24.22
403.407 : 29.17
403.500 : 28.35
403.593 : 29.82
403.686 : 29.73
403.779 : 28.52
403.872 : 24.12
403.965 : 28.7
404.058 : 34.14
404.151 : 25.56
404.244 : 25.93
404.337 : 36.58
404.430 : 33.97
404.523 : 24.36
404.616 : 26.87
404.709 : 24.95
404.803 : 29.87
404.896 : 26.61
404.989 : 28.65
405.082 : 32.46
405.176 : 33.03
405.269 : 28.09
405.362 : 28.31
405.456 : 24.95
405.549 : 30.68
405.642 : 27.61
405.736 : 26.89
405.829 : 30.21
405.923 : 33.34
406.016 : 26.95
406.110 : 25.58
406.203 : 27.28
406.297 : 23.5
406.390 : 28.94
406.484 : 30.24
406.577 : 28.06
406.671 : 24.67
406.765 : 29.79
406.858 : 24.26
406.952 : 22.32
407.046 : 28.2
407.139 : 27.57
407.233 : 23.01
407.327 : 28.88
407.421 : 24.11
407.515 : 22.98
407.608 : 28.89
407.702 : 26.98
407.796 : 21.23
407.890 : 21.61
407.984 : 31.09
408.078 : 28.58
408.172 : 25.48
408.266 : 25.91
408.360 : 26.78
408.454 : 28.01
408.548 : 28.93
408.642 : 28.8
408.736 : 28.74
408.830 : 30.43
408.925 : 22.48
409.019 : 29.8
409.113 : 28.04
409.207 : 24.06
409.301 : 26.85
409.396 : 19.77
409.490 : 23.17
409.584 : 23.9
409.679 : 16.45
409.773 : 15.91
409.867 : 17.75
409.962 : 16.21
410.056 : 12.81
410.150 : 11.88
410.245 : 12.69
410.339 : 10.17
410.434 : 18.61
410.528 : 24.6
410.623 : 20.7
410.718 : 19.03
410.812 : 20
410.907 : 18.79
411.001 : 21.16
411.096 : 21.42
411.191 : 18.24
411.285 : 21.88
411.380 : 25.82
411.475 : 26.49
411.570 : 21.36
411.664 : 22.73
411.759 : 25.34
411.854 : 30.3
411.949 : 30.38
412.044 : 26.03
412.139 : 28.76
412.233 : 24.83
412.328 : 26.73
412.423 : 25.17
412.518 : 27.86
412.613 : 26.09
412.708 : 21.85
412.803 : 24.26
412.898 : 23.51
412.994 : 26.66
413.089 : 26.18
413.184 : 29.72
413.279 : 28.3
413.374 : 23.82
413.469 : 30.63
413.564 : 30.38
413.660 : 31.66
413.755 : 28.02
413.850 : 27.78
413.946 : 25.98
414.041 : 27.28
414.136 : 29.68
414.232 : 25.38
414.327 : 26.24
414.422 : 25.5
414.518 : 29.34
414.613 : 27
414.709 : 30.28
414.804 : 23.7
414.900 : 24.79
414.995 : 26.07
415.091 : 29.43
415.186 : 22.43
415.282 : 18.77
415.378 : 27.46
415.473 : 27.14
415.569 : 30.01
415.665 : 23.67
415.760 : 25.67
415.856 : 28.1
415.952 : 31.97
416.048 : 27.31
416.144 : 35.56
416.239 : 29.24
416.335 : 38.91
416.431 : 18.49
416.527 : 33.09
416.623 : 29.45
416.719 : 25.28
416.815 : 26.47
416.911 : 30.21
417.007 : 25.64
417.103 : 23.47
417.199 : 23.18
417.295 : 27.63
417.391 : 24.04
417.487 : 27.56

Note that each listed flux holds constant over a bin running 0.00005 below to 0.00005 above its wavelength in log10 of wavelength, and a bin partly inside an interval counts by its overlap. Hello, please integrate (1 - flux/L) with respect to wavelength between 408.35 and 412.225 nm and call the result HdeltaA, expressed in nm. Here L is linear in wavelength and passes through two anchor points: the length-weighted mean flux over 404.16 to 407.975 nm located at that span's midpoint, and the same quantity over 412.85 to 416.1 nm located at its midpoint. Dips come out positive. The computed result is 0.67 nm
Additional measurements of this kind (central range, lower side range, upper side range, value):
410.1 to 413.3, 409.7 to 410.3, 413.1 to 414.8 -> -0.43 nm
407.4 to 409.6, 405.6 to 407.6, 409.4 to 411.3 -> -0.36 nm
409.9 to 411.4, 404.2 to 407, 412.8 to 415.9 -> 0.50 nm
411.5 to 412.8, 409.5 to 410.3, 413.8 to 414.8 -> -0.24 nm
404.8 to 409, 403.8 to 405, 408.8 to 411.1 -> -0.46 nm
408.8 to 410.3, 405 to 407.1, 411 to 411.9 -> 0.28 nm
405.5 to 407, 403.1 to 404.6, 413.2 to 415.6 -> 0.05 nm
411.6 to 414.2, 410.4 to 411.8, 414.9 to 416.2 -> -0.33 nm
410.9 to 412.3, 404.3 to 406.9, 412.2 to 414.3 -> 0.14 nm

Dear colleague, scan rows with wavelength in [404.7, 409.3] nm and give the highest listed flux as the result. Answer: 33.34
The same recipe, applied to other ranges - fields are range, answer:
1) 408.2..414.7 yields 31.66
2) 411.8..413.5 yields 30.63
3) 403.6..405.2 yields 36.58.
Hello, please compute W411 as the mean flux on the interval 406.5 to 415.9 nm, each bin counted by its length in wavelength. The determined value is 24.8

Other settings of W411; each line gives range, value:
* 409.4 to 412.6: 21.5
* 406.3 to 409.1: 26.8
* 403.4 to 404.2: 28.6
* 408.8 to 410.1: 21.9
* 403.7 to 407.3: 28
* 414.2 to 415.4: 25.9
